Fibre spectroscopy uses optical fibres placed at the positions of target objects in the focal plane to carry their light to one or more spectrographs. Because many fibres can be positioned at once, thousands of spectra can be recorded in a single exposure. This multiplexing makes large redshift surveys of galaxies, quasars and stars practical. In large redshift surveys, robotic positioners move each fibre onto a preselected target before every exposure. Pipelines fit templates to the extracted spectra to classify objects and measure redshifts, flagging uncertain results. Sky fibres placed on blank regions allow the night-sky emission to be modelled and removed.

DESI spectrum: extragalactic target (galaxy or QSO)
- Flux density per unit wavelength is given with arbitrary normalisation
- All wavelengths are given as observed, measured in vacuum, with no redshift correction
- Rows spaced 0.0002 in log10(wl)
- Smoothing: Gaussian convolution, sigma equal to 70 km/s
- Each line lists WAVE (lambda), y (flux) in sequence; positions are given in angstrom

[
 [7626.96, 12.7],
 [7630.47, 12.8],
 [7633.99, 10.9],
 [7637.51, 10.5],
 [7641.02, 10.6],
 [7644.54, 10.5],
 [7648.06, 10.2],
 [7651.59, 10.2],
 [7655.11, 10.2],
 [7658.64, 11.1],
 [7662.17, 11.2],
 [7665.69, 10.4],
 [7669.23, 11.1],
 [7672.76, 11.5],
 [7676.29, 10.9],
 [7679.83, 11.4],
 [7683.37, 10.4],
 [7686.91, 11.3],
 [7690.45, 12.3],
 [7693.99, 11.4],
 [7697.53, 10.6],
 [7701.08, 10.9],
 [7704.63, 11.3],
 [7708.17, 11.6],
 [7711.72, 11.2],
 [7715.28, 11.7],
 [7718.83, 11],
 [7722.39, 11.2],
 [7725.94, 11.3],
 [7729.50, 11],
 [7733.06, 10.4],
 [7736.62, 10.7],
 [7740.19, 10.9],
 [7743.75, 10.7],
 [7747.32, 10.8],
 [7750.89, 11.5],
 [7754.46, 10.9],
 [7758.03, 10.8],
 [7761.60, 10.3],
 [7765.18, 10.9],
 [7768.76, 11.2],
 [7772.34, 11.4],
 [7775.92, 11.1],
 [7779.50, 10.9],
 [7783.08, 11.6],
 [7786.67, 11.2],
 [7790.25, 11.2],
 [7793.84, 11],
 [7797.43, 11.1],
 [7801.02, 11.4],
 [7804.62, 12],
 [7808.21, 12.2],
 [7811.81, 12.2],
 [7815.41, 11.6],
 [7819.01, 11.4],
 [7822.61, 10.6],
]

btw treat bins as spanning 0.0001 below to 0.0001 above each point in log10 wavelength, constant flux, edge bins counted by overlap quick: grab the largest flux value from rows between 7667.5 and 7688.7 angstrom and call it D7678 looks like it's 11.5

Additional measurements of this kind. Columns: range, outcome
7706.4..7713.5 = 11.6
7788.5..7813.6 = 12.2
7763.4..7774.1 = 11.4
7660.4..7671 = 11.2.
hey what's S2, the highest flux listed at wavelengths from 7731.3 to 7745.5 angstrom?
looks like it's 10.9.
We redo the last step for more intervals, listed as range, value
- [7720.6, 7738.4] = 11.3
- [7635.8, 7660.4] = 11.1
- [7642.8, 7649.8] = 10.5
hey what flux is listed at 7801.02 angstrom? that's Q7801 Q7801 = 11.4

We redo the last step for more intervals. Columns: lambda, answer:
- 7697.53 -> 10.6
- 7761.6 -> 10.3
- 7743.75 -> 10.7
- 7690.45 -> 12.3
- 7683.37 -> 10.4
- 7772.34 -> 11.4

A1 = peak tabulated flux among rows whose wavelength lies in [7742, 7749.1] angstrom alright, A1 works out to 10.8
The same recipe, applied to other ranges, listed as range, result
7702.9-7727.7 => 11.7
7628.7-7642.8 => 12.8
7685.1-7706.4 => 12.3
